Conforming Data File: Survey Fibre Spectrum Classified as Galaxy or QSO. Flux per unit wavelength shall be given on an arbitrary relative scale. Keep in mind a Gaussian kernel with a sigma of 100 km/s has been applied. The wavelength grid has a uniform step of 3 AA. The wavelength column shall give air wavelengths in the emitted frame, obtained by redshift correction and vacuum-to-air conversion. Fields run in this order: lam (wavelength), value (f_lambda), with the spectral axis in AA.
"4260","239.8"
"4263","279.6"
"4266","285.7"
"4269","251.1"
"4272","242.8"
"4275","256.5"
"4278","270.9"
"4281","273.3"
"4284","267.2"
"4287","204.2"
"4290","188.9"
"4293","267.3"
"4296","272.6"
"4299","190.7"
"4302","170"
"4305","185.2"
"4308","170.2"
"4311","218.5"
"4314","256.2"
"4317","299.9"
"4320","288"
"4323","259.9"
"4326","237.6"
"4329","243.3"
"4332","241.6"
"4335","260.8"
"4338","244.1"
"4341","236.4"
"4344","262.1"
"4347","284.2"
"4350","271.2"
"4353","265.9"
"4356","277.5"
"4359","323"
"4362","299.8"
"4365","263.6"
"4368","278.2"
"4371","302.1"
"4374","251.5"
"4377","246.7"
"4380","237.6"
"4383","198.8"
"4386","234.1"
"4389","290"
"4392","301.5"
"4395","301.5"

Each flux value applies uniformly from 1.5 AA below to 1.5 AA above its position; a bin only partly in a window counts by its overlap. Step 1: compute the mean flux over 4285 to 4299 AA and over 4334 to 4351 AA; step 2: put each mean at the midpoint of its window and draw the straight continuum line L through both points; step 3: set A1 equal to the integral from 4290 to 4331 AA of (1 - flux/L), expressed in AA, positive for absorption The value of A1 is 1.2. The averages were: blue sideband 230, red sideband 259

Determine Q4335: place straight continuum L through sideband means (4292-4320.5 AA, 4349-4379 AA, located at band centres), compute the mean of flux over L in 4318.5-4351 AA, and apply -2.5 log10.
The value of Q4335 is -0.02 mag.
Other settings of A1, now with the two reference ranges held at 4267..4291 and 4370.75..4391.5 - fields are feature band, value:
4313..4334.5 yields -1.1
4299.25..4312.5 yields 3.3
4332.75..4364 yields -2.8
